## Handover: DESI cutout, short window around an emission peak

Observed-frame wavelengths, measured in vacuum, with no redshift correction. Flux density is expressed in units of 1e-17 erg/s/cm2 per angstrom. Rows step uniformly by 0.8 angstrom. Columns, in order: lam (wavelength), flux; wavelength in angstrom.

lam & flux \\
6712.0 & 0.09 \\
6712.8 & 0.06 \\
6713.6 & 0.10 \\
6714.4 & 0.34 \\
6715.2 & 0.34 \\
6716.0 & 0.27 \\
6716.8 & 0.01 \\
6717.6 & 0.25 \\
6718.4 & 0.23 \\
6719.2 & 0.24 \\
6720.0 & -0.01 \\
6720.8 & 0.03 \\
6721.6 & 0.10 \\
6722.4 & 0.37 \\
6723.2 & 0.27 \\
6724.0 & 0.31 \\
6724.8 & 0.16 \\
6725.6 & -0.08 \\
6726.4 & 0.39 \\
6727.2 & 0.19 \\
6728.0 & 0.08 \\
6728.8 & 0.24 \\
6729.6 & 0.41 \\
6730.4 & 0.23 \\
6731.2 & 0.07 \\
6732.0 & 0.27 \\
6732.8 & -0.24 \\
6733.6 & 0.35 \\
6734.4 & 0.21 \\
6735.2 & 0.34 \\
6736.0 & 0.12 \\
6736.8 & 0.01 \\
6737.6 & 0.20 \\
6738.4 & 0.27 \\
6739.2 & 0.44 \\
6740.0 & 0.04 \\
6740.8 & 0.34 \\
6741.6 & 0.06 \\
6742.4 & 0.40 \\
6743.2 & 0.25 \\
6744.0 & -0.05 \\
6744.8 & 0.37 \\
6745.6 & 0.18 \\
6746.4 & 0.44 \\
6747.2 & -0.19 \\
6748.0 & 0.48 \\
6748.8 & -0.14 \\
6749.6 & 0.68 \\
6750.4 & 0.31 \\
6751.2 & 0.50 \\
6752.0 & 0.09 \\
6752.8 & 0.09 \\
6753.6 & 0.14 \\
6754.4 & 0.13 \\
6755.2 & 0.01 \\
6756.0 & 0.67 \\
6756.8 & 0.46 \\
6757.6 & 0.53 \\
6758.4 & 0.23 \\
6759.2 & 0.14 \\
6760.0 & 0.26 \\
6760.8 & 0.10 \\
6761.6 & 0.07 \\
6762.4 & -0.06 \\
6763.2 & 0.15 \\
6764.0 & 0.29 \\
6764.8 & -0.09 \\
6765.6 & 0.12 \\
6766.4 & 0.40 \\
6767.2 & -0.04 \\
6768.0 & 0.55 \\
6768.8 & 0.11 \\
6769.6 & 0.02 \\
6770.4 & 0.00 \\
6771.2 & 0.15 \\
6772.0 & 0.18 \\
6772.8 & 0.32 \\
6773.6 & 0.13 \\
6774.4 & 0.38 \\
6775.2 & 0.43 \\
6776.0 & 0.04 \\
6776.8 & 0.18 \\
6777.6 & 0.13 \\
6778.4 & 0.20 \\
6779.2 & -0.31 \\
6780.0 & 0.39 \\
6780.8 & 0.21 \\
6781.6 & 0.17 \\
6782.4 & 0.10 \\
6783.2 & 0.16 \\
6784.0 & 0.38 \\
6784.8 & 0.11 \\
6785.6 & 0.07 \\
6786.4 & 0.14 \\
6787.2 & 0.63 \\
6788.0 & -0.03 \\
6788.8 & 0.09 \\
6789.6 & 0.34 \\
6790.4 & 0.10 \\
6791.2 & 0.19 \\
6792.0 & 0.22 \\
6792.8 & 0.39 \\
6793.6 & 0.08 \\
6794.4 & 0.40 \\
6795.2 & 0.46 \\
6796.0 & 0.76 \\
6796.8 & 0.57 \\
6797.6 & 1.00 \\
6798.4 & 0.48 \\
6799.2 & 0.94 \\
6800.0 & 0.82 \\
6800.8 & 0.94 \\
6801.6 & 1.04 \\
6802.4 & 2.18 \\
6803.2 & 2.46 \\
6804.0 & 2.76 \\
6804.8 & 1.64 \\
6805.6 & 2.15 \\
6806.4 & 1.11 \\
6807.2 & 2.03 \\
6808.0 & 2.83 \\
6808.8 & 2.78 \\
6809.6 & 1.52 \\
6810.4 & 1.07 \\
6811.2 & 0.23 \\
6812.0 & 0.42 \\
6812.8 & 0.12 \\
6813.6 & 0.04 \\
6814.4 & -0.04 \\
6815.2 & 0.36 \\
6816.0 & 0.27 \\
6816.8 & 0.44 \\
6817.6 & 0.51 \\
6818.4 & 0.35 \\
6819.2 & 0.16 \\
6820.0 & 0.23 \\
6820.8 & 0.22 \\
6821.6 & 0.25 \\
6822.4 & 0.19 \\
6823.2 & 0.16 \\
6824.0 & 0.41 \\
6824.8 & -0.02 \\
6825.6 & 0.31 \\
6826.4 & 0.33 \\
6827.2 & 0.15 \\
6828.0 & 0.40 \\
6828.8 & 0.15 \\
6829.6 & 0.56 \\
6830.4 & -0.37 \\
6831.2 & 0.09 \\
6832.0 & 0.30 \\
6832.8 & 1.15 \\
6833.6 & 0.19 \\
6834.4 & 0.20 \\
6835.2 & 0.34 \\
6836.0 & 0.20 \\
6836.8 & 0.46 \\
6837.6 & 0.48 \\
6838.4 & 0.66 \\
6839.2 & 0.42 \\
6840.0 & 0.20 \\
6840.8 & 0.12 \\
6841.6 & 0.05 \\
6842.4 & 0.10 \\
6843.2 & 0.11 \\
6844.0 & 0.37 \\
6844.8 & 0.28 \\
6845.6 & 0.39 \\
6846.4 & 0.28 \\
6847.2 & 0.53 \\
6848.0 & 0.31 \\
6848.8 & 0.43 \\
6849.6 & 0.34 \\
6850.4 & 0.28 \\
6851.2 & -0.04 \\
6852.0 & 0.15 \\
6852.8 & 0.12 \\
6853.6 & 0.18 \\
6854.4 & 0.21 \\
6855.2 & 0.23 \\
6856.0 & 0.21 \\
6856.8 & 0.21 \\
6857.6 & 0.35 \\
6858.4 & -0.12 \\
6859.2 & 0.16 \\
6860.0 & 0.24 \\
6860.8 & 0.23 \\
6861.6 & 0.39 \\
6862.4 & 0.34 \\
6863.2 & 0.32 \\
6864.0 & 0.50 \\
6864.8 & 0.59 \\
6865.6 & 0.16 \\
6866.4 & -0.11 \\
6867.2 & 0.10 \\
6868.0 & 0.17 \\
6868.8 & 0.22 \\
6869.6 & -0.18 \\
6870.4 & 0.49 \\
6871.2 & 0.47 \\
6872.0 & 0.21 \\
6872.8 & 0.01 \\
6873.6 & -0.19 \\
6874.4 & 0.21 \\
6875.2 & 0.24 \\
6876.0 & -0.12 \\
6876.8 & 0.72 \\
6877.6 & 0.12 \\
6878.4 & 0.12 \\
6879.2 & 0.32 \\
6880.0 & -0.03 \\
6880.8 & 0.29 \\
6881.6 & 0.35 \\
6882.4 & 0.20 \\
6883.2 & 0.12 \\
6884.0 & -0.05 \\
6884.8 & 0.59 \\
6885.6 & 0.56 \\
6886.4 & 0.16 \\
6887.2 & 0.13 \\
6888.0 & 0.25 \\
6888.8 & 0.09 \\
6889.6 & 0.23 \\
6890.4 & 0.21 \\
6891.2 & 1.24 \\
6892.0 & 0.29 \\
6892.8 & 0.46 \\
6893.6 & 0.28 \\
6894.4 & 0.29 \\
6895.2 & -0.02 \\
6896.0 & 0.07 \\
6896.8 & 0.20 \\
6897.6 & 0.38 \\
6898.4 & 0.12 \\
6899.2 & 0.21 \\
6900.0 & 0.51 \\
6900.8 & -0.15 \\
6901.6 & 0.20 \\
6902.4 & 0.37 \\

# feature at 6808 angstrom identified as [O II] 3727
